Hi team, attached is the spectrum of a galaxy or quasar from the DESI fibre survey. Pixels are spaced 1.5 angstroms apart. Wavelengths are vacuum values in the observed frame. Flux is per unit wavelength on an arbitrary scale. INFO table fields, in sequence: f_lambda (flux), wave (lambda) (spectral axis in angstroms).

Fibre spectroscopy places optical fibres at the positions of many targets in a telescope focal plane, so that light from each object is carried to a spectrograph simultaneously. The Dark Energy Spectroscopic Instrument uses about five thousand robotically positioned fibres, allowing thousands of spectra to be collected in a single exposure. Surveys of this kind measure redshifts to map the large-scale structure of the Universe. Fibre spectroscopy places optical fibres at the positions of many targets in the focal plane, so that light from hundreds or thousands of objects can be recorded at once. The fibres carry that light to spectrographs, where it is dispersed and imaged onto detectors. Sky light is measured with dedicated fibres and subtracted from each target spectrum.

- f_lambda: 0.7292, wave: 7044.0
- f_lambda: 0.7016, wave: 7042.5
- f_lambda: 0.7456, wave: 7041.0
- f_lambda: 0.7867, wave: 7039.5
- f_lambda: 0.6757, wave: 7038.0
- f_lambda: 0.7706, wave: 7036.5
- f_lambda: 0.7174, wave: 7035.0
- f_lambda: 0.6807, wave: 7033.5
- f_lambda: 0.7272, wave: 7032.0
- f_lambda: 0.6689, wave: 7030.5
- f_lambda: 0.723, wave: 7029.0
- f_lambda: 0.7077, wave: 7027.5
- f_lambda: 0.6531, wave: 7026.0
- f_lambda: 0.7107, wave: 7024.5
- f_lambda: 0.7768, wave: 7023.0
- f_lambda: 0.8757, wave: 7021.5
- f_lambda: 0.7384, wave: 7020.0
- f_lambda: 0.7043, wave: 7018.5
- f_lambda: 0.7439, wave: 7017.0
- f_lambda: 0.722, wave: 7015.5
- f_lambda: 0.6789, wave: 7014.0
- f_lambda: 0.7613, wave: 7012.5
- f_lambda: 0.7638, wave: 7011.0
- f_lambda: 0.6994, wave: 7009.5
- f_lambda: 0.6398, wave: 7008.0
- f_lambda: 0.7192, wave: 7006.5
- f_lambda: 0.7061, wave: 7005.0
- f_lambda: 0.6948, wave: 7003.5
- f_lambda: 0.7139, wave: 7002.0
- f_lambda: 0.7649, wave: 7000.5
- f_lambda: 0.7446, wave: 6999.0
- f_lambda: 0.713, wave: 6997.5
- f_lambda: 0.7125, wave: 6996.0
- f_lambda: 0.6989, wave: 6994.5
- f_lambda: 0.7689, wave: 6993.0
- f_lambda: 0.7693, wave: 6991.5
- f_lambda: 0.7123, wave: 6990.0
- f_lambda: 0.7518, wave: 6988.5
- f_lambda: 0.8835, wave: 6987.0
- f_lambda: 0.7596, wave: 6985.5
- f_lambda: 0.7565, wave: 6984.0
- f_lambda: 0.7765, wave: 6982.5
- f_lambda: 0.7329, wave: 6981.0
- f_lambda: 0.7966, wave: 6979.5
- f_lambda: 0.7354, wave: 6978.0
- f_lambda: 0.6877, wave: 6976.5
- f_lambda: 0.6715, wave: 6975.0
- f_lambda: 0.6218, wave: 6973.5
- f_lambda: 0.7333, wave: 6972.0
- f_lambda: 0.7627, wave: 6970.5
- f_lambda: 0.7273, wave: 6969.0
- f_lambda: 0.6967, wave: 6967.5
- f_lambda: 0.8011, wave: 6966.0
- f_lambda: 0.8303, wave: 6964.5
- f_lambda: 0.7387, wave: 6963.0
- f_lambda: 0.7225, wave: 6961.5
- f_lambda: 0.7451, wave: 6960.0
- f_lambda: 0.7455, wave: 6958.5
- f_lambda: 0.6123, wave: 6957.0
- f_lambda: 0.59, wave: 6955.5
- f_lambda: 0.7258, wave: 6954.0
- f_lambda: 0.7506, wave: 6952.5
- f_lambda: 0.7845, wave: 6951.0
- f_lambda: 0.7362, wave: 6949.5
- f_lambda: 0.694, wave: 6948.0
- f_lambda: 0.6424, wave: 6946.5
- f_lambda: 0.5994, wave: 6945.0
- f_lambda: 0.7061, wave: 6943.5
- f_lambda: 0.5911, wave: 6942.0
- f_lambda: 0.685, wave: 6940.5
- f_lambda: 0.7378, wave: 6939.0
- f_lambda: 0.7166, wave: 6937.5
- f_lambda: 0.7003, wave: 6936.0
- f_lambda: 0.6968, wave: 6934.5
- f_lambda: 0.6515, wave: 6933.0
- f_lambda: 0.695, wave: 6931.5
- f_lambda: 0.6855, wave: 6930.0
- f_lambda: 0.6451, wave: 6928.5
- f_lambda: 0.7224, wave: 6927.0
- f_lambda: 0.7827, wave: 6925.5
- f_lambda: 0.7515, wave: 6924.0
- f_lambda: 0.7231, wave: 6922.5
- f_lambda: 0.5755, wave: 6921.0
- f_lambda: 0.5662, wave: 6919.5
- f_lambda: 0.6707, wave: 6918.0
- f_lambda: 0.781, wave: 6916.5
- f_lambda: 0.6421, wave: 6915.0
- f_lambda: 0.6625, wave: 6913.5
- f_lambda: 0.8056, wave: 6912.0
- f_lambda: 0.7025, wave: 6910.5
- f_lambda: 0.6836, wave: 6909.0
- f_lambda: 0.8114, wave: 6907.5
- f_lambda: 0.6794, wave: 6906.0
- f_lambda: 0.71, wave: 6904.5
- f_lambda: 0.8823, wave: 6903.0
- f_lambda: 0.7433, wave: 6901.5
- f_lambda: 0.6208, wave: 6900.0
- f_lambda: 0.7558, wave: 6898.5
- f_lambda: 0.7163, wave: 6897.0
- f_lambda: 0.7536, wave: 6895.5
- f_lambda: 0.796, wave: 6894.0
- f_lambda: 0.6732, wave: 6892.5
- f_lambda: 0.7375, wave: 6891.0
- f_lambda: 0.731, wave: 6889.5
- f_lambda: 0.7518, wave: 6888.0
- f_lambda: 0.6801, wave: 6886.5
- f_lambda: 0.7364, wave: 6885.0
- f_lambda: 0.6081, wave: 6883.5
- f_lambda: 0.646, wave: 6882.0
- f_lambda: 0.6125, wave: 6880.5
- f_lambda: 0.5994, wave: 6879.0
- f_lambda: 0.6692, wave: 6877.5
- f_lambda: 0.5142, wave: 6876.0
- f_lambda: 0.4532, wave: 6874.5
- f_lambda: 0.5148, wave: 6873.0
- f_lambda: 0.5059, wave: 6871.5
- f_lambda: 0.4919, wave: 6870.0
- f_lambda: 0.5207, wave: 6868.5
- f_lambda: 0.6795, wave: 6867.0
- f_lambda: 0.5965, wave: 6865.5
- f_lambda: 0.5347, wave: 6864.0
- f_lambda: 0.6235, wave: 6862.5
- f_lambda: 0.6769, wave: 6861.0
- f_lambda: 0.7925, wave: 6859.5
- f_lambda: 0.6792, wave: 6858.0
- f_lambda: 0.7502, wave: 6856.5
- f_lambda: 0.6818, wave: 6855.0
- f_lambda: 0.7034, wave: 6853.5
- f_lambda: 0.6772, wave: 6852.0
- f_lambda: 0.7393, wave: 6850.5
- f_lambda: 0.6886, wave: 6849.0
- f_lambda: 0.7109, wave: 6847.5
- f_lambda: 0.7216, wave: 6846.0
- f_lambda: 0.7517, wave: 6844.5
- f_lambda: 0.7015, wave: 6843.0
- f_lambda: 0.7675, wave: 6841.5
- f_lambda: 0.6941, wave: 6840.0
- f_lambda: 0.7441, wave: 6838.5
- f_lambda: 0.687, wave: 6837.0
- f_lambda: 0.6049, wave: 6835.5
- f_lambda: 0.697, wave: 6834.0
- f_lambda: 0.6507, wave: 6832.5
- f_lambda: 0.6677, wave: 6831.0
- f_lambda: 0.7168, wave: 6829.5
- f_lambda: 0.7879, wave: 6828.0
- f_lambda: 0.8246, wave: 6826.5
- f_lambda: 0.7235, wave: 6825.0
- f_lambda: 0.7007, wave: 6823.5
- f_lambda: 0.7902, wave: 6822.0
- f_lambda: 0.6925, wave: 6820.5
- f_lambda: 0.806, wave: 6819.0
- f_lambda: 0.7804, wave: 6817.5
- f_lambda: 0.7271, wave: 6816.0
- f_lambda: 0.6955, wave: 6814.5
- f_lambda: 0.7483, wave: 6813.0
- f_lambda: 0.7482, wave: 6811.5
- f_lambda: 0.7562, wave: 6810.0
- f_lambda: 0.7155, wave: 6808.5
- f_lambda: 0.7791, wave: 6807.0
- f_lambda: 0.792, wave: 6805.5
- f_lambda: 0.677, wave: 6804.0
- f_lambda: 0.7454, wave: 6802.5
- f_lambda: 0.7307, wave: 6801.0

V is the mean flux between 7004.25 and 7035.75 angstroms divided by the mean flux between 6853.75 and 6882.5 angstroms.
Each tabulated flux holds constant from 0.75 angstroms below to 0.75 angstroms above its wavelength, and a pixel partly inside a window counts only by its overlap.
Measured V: 1.18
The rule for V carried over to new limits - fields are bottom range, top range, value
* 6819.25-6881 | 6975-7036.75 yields 1.10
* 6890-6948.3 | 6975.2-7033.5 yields 1.04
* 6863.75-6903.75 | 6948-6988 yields 1.13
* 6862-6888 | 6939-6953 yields 1.16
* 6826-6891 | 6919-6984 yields 1.06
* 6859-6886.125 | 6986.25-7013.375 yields 1.23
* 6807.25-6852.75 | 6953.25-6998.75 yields 1.01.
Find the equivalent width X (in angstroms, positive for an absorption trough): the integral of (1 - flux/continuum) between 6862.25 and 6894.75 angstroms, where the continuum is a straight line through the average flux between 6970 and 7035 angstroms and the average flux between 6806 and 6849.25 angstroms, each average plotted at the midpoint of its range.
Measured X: 4.75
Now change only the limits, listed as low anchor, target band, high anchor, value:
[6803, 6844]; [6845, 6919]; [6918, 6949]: 2.74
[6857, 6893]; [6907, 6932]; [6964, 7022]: -1.17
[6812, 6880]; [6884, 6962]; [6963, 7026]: 0.28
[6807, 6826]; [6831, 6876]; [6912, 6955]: 4.50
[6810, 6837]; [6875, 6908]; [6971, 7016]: 1.34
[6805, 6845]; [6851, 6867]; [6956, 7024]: 1.29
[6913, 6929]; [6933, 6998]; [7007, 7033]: -1.72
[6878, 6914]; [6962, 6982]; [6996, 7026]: -0.32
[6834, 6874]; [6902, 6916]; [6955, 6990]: -0.73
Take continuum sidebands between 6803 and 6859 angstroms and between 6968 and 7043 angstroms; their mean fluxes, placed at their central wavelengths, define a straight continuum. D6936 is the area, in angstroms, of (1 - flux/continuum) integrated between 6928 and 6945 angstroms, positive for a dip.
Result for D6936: 1.1 angstroms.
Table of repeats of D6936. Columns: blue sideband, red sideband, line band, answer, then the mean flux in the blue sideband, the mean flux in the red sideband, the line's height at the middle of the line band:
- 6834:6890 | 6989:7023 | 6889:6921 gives -1.8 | 0.655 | 0.731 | 0.678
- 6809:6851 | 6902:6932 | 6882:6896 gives 0.0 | 0.726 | 0.709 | 0.715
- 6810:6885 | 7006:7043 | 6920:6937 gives 0.2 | 0.677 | 0.724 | 0.698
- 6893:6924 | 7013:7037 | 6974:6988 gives -0.6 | 0.715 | 0.725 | 0.721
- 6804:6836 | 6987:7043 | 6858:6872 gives 2.4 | 0.733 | 0.728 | 0.732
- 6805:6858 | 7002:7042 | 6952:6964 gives 0.3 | 0.725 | 0.722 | 0.723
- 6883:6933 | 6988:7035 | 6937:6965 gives 0.6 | 0.711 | 0.724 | 0.716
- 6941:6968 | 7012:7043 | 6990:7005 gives -0.2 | 0.706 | 0.727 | 0.718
